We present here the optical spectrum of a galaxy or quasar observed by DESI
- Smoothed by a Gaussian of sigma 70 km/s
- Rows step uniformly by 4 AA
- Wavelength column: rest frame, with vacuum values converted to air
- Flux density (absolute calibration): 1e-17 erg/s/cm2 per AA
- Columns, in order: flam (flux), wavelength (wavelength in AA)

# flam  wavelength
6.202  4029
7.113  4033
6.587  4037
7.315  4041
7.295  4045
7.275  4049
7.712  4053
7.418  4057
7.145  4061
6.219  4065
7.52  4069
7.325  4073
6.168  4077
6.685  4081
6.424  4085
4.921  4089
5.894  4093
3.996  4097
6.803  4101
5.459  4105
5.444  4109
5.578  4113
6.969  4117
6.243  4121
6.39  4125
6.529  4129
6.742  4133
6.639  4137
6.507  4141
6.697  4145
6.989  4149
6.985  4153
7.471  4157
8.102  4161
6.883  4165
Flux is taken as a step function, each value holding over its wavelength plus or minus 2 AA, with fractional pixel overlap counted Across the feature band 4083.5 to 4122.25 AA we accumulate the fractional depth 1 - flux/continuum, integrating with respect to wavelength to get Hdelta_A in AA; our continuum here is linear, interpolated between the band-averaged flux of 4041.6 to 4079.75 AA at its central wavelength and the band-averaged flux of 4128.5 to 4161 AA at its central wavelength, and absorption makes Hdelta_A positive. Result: 6.95 AA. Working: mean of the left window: 7.12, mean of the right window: 6.91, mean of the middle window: 5.76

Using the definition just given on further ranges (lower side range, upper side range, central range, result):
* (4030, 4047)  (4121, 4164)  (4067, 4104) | 4.2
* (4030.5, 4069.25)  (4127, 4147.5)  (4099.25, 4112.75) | 1.9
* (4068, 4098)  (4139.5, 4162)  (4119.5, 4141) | 0.9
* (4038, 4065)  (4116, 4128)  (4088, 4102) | 3.0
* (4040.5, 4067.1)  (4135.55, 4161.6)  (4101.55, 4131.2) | 4.0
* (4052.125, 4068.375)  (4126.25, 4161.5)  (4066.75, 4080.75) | 0.3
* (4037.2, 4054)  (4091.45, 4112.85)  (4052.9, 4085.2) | -1.9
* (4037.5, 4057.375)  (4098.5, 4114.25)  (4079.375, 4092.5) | 0.7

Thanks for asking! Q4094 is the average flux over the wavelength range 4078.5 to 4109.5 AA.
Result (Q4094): 5.72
